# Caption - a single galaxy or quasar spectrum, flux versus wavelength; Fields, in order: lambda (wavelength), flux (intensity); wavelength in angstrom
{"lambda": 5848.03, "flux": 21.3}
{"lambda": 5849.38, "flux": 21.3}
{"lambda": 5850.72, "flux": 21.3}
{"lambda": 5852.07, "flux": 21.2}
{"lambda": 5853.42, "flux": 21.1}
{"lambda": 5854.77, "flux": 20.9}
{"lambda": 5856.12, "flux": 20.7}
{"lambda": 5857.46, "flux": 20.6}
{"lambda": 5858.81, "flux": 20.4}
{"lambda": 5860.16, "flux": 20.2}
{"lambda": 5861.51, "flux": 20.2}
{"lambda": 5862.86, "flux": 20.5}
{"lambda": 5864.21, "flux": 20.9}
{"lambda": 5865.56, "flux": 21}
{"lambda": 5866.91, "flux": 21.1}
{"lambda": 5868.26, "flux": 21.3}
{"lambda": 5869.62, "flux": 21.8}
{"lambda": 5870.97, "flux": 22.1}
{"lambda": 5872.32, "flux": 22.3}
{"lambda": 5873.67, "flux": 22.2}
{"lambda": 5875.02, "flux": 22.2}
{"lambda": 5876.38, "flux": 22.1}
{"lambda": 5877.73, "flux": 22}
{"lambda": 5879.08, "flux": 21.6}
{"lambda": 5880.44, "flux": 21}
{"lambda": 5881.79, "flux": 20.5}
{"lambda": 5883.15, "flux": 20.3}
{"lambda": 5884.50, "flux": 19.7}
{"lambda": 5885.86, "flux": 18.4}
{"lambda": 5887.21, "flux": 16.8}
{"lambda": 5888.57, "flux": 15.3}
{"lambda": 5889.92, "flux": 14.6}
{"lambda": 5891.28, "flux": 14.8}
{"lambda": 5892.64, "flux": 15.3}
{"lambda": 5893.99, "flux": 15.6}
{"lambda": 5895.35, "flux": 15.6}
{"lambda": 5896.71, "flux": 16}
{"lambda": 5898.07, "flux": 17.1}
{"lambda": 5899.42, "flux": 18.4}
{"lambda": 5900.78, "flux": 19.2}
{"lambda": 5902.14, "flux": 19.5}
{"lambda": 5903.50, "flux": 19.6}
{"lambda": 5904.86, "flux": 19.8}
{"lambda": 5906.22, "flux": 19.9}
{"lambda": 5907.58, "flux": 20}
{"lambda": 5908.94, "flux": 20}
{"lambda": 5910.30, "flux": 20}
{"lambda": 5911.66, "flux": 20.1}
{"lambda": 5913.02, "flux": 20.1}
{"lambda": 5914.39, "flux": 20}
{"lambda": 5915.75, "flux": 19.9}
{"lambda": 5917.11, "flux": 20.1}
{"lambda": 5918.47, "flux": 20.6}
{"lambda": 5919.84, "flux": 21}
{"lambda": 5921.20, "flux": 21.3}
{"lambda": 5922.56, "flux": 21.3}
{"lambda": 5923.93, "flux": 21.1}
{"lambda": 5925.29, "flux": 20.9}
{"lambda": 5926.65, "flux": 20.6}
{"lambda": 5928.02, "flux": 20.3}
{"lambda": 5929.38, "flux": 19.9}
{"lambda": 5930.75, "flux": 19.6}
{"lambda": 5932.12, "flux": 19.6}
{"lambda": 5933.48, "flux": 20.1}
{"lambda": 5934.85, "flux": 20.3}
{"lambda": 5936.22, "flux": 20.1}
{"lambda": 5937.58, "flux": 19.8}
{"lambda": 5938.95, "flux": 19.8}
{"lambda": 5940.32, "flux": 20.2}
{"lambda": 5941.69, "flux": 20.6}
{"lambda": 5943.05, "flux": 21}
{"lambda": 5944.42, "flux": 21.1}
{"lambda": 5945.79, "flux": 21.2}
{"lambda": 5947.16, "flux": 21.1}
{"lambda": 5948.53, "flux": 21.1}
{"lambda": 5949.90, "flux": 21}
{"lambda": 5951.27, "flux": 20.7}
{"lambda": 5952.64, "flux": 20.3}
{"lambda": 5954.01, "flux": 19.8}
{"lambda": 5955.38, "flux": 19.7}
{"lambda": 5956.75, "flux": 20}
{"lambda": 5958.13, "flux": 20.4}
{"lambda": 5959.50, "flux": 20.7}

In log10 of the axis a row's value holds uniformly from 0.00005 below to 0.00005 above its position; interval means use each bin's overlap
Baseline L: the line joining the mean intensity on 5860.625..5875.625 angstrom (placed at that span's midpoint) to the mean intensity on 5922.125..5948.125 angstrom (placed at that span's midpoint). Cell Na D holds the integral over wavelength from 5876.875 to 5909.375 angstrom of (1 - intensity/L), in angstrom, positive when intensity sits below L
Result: 4.1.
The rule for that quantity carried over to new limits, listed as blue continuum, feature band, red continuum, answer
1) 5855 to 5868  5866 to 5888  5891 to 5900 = -2.7 angstrom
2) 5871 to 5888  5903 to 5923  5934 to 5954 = 0.4 angstrom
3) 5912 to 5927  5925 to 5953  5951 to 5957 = -0.2 angstrom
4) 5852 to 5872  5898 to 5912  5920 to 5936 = 0.8 angstrom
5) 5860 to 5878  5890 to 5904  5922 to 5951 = 2.7 angstrom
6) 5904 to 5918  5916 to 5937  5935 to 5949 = -0.2 angstrom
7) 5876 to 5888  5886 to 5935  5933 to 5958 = 3.2 angstrom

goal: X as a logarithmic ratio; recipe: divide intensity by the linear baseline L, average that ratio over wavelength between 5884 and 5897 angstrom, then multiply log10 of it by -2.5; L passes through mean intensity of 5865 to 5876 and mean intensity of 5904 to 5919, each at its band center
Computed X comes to 0.28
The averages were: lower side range 21.8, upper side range 20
